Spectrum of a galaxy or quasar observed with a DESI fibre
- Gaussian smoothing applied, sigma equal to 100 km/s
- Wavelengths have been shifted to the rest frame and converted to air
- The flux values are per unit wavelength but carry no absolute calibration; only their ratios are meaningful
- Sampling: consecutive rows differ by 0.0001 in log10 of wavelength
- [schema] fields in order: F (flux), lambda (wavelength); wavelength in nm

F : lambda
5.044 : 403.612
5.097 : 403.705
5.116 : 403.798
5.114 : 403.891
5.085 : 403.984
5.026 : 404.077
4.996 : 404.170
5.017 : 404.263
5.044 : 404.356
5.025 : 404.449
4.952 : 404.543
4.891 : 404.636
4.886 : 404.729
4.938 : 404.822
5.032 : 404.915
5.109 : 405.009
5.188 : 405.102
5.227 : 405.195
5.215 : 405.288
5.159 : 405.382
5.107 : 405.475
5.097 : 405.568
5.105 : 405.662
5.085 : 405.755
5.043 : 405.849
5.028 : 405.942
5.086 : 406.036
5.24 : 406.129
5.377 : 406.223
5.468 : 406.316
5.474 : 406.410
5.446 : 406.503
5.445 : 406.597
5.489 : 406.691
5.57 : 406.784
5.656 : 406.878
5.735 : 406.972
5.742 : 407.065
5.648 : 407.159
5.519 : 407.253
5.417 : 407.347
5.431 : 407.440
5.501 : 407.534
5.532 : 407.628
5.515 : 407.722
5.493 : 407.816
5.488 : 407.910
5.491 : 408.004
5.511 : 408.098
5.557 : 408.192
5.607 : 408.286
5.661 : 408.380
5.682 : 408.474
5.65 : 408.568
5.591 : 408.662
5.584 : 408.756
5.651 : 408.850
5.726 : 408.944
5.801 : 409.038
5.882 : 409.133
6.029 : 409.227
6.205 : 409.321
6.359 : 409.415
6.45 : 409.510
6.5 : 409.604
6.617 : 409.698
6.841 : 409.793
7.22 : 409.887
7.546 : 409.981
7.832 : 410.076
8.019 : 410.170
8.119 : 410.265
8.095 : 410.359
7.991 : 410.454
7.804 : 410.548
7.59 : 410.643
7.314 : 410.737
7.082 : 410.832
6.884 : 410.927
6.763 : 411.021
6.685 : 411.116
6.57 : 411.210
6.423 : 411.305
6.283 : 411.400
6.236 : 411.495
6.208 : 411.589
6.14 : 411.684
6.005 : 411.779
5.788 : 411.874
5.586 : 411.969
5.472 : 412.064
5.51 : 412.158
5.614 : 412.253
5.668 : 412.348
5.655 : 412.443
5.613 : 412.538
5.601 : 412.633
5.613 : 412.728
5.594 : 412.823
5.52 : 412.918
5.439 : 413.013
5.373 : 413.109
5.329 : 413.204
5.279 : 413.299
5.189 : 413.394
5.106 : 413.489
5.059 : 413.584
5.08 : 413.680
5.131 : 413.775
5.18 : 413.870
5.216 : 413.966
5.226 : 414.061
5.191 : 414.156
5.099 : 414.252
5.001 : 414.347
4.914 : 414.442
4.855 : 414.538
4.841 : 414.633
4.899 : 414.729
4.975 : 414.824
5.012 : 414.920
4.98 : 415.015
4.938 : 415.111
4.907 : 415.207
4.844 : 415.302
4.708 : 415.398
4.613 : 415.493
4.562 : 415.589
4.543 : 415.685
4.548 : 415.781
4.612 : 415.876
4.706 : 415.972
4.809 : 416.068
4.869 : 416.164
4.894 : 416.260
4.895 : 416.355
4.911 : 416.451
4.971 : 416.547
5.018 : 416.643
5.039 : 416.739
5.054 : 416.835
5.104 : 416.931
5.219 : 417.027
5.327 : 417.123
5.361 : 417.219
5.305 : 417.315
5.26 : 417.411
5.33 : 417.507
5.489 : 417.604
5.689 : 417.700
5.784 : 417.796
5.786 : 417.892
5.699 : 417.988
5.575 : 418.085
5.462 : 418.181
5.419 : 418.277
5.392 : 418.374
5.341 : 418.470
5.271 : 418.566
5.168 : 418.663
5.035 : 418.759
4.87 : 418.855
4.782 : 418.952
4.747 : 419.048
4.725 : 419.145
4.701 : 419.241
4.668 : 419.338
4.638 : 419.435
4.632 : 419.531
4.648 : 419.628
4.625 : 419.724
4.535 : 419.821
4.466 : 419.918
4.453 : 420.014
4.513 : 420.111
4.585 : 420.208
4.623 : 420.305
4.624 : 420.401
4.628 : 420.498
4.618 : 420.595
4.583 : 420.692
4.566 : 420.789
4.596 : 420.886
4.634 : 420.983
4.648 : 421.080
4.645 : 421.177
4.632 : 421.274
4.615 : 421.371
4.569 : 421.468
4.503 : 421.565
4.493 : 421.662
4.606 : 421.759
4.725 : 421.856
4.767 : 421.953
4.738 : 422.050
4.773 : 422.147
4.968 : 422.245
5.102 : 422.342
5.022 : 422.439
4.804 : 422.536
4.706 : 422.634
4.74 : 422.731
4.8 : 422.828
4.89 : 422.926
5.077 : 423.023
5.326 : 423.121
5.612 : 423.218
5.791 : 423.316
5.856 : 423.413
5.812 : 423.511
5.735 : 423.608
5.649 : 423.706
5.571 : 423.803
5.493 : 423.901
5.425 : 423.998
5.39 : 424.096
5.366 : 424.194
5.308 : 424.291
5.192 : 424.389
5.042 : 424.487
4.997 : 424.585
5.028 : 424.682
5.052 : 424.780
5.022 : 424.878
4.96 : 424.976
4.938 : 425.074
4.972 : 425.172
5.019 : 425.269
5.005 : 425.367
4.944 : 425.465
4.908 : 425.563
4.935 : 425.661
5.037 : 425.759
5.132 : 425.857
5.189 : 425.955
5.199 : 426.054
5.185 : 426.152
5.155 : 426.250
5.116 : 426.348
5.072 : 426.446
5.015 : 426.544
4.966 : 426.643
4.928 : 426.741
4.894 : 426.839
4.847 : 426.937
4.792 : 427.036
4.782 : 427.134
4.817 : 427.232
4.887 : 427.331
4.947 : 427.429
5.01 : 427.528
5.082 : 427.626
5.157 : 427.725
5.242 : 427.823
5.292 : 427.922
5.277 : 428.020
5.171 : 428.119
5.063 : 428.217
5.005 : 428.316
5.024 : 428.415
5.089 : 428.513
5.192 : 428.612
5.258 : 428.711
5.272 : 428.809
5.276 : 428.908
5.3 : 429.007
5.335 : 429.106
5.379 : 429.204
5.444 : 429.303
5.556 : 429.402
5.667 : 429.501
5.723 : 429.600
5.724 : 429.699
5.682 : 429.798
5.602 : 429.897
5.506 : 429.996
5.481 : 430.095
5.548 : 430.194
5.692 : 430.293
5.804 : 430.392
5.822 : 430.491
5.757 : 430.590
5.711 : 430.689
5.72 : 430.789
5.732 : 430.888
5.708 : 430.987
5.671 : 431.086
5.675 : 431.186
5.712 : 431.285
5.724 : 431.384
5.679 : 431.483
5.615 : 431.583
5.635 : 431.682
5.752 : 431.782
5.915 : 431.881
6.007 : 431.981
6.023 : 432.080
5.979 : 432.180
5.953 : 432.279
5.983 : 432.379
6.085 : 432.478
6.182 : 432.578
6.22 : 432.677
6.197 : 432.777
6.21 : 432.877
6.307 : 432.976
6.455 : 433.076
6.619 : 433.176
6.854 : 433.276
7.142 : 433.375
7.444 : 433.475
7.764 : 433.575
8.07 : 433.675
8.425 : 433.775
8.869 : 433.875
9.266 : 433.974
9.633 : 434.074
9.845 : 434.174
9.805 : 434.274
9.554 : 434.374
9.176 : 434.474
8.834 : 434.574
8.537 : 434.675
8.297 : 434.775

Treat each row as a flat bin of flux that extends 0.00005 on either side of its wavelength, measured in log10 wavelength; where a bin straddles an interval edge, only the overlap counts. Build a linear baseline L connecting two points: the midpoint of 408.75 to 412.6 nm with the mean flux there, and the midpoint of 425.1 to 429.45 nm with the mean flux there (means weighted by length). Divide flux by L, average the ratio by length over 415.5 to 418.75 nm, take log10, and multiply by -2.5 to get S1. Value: 0.16 mag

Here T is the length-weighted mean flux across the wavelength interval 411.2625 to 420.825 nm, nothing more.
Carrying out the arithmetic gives 5.13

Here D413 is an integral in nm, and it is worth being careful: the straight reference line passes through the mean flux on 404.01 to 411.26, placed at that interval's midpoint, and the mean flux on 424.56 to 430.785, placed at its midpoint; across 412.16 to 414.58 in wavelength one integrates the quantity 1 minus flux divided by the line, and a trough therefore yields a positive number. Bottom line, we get 0.16 nm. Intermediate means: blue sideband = 5.86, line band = 5.31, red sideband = 5.21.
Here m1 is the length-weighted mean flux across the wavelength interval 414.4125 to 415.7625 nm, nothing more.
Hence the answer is 4.82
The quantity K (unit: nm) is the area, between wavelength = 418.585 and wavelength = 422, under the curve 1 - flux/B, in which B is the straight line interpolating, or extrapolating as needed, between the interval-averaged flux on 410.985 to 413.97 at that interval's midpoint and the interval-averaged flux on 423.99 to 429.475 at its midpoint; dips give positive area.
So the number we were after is 0.45 nm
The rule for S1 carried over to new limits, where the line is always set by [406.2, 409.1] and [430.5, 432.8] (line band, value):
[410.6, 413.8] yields -0.052 mag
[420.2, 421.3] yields 0.233 mag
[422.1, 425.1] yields 0.108 mag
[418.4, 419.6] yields 0.167 mag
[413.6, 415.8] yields 0.148 mag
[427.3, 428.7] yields 0.139 mag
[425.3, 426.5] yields 0.142 mag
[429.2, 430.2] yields 0.047 mag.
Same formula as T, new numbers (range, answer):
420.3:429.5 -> 5.04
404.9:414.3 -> 5.84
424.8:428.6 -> 5.03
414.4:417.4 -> 4.92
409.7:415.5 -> 5.9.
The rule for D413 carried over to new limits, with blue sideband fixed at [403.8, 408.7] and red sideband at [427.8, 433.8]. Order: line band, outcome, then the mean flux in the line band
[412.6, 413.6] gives 0.02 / 5.38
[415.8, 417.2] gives 0.15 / 4.96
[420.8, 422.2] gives 0.25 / 4.64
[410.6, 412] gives -0.28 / 6.51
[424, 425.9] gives 0.22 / 5.07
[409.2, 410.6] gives -0.47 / 7.19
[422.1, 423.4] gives 0.14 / 5.07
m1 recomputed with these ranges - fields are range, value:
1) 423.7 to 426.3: 5.14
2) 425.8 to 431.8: 5.34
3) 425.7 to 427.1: 5.03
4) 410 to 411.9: 7.01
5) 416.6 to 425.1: 5.02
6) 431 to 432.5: 5.82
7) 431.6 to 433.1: 6.04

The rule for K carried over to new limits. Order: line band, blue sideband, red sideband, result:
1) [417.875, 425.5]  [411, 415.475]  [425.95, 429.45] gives 0.40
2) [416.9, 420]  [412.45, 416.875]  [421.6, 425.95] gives -0.03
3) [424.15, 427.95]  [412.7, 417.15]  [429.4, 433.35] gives 0.39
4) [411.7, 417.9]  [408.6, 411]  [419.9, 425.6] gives 0.93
